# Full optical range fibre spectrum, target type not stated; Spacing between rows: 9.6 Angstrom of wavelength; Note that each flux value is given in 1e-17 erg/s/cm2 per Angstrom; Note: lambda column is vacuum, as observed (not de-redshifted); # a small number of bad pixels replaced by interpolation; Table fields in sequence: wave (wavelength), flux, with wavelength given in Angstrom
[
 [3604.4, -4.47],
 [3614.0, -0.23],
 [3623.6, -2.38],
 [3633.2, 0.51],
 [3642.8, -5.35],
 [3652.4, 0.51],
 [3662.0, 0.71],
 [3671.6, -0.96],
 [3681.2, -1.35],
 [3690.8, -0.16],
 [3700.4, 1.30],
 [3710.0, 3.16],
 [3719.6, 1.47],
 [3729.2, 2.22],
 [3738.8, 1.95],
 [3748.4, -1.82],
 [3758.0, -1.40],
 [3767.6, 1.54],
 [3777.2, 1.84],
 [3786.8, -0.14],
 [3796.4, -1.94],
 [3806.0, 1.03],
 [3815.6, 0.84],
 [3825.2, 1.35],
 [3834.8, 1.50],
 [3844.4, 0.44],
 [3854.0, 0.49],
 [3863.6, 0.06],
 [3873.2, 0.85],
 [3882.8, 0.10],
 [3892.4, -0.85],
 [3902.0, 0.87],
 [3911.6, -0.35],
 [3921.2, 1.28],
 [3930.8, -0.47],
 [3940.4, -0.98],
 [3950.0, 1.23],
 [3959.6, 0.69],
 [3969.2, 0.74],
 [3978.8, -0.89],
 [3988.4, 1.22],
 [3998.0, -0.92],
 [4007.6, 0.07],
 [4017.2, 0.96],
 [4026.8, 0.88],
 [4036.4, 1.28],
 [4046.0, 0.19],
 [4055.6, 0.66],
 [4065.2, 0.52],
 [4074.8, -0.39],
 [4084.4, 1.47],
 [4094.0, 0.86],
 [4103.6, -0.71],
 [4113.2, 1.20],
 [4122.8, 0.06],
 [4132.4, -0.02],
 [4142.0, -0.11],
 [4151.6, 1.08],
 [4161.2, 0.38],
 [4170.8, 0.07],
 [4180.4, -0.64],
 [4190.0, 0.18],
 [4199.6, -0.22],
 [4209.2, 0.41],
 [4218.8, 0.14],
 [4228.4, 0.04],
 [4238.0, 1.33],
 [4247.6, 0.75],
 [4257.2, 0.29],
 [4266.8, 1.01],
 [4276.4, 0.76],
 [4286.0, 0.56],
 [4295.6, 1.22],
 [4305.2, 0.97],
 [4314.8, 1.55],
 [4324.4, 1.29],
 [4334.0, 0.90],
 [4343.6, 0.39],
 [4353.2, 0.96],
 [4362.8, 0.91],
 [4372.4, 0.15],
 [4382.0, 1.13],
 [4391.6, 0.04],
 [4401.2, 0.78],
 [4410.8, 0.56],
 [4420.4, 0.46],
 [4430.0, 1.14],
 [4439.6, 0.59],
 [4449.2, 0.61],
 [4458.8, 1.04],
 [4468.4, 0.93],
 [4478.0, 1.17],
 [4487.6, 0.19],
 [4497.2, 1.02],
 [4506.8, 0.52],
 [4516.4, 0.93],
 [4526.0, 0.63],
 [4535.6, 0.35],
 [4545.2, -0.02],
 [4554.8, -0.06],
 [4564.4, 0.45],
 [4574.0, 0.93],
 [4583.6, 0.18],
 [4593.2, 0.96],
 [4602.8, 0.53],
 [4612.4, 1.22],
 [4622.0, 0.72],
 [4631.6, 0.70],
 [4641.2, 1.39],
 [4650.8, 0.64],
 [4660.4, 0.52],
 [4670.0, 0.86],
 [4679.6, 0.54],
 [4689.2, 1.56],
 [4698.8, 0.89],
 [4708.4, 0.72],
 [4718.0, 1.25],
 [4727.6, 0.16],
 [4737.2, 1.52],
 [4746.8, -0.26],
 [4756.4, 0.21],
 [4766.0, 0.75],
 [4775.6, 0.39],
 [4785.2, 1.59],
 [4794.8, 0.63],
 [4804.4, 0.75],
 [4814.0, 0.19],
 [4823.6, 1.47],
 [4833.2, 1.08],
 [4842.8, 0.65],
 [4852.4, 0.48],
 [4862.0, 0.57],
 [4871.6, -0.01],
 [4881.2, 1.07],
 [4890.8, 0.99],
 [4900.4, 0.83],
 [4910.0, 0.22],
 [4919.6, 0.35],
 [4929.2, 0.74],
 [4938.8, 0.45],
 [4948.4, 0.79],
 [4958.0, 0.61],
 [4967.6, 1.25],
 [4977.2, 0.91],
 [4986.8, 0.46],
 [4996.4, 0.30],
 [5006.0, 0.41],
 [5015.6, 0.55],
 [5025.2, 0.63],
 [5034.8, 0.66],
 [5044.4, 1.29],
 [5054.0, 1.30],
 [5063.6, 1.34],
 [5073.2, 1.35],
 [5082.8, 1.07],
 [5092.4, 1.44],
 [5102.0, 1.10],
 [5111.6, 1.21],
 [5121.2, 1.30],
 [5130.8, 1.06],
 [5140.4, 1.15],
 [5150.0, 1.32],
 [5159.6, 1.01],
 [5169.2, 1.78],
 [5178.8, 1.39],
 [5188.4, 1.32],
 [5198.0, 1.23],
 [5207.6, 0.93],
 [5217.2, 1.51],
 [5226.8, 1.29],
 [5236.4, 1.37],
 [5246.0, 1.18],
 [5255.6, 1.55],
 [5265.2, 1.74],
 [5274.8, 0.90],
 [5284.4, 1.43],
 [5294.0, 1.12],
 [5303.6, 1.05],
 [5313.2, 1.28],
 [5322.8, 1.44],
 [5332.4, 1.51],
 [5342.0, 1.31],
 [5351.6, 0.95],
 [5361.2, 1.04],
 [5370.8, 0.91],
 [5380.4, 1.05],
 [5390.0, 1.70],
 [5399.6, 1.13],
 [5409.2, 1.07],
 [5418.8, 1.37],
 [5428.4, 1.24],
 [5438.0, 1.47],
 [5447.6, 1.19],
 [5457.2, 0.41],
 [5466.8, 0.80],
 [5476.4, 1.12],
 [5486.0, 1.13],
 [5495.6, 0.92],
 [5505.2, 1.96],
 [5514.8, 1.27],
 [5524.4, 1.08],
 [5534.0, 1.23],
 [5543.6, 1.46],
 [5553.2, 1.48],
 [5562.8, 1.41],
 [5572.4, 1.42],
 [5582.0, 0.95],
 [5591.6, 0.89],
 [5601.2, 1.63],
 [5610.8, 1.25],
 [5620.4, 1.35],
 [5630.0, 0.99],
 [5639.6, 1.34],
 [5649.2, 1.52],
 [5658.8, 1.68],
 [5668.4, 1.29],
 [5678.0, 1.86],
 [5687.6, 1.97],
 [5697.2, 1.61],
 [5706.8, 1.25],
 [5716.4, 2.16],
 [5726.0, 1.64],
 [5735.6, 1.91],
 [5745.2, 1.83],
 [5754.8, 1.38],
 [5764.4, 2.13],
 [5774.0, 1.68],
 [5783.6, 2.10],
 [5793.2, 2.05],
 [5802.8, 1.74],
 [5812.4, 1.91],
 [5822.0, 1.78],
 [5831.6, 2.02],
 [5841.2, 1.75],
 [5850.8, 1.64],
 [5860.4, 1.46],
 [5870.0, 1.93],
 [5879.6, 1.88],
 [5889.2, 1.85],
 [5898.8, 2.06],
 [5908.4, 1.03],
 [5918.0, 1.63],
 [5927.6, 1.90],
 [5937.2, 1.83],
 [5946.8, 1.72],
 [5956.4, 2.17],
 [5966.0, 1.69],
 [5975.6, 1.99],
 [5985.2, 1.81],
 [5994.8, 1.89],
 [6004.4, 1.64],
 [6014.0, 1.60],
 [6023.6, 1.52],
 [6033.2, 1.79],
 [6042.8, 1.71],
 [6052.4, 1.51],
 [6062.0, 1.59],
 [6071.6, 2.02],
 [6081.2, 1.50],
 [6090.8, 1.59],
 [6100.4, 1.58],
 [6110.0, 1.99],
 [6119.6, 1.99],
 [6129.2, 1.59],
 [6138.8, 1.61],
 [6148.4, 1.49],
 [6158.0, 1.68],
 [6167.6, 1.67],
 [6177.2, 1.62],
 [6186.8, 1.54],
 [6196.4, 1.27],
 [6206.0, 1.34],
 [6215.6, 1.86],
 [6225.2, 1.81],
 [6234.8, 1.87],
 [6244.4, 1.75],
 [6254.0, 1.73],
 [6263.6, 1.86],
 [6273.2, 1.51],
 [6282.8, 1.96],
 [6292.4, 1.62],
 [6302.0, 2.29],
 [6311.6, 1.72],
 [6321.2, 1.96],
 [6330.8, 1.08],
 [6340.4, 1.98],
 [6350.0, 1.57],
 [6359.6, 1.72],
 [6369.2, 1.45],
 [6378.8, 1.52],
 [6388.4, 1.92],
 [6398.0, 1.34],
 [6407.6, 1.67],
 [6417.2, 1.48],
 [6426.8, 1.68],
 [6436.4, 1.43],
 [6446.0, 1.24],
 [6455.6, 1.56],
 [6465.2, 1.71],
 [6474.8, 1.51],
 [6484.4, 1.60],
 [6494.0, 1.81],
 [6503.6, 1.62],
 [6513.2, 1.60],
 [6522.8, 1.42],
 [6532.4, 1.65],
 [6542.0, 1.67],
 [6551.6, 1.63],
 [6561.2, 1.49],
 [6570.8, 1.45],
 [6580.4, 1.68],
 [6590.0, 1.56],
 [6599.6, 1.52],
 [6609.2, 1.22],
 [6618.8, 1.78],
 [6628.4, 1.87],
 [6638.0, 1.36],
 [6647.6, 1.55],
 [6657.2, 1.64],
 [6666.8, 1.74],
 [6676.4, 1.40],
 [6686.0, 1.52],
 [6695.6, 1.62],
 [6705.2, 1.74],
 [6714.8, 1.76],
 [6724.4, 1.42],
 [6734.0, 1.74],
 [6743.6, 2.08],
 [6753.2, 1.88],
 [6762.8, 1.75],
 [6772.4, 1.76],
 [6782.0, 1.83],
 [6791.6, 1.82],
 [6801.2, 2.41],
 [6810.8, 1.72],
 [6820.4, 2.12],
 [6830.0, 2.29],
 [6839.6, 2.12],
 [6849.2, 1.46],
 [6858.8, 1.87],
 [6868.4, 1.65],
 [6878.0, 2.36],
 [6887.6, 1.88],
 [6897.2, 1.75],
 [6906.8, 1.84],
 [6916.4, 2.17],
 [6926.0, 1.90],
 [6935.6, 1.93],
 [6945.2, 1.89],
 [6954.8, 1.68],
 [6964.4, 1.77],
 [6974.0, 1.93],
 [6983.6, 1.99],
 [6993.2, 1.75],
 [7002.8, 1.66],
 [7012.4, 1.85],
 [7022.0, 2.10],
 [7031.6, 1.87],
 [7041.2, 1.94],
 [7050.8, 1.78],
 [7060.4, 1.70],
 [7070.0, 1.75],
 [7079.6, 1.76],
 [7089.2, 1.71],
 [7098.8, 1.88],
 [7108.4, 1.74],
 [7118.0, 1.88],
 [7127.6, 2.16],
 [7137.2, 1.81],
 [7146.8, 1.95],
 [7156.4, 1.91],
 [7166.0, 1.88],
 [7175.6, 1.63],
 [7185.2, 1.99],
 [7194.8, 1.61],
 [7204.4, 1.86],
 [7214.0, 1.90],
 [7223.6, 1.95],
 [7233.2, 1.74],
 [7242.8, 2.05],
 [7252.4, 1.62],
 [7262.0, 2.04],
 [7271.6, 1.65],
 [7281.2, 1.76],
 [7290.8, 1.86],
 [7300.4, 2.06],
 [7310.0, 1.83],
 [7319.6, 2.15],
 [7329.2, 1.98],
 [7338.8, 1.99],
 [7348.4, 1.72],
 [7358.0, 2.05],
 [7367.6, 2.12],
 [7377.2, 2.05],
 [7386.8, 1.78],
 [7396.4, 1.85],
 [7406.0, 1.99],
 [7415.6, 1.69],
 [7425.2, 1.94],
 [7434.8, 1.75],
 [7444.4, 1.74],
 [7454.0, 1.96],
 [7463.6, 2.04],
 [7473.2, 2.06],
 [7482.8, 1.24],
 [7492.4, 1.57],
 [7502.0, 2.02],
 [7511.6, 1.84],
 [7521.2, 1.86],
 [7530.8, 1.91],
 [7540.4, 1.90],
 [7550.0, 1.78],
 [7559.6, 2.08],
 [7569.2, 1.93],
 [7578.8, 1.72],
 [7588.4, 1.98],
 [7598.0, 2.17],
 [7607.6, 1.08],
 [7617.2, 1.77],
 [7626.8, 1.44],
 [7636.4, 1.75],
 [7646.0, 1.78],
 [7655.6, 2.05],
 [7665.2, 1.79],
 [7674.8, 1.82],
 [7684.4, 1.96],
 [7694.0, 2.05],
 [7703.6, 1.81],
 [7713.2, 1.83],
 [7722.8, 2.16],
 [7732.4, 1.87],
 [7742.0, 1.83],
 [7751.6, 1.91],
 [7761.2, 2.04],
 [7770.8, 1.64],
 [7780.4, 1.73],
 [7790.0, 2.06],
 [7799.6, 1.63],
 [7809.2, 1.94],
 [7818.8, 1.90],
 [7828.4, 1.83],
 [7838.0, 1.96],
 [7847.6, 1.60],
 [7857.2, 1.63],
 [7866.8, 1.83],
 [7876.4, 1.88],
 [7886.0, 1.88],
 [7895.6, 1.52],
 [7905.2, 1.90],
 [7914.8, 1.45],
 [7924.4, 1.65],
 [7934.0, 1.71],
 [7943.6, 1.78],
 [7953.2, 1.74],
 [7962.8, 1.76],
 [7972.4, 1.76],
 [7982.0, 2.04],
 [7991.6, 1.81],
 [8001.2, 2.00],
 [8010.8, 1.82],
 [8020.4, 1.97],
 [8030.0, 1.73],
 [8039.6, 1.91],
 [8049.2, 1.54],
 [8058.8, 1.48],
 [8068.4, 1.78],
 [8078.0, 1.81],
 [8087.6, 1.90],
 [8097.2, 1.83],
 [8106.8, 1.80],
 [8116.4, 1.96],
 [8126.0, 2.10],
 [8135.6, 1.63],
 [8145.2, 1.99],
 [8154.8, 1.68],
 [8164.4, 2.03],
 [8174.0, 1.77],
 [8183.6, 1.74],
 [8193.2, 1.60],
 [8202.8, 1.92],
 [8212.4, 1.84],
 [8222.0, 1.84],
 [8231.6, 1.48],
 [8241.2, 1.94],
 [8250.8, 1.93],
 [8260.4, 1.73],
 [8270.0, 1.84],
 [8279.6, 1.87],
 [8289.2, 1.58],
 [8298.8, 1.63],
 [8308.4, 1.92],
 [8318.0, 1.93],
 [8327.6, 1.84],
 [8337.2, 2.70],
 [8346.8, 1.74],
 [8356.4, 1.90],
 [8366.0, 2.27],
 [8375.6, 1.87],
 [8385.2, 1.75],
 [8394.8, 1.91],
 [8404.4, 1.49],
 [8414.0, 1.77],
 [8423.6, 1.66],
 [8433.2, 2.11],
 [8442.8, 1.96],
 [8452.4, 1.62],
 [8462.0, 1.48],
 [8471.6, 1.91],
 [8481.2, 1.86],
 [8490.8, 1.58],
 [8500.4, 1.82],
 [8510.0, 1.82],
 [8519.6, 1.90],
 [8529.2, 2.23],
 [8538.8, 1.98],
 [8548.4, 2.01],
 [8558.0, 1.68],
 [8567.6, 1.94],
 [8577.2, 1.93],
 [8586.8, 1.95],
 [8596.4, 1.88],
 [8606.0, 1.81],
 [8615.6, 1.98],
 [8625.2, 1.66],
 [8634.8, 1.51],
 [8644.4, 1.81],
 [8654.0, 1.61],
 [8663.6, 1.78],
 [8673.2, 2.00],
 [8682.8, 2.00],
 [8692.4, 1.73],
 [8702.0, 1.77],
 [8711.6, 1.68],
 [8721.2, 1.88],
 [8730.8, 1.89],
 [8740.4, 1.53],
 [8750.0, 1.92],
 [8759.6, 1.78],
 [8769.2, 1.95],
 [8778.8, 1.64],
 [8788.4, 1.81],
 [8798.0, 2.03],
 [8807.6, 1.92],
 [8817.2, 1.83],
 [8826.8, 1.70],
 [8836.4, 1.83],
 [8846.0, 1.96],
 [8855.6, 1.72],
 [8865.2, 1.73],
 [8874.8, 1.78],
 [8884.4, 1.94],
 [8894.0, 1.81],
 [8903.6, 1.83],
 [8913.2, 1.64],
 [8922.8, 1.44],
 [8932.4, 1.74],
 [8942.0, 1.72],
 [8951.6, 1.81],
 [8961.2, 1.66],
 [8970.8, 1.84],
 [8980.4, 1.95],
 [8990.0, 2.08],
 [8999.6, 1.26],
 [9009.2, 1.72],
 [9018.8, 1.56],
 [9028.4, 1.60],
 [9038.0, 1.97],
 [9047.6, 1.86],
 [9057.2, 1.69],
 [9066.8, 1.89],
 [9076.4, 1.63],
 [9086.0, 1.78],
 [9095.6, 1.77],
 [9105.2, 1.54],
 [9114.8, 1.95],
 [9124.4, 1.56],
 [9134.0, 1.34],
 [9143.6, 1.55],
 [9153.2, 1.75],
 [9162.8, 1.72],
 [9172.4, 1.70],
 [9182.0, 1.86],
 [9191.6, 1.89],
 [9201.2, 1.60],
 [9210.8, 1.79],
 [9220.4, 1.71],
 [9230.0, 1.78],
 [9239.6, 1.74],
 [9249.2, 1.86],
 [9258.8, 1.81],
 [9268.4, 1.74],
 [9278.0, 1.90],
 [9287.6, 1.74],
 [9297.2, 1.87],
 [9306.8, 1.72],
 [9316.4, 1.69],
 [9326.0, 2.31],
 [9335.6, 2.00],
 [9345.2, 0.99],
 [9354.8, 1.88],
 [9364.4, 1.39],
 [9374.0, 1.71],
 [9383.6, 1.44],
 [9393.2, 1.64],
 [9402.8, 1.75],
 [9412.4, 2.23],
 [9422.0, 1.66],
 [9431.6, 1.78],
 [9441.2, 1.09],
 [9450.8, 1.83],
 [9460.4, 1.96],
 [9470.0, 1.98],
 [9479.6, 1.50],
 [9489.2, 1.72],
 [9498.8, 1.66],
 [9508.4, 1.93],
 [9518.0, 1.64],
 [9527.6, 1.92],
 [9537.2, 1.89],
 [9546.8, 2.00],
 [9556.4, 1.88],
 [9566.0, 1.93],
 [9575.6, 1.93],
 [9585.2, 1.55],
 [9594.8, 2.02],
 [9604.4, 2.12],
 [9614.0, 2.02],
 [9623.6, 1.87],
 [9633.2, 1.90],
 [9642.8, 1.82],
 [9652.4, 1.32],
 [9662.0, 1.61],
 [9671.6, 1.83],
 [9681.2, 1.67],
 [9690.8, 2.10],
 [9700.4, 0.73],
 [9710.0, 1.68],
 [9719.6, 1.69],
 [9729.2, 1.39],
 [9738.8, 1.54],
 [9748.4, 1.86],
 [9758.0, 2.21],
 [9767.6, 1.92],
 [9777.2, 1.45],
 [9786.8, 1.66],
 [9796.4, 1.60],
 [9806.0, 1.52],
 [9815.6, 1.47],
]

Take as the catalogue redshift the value 0.27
